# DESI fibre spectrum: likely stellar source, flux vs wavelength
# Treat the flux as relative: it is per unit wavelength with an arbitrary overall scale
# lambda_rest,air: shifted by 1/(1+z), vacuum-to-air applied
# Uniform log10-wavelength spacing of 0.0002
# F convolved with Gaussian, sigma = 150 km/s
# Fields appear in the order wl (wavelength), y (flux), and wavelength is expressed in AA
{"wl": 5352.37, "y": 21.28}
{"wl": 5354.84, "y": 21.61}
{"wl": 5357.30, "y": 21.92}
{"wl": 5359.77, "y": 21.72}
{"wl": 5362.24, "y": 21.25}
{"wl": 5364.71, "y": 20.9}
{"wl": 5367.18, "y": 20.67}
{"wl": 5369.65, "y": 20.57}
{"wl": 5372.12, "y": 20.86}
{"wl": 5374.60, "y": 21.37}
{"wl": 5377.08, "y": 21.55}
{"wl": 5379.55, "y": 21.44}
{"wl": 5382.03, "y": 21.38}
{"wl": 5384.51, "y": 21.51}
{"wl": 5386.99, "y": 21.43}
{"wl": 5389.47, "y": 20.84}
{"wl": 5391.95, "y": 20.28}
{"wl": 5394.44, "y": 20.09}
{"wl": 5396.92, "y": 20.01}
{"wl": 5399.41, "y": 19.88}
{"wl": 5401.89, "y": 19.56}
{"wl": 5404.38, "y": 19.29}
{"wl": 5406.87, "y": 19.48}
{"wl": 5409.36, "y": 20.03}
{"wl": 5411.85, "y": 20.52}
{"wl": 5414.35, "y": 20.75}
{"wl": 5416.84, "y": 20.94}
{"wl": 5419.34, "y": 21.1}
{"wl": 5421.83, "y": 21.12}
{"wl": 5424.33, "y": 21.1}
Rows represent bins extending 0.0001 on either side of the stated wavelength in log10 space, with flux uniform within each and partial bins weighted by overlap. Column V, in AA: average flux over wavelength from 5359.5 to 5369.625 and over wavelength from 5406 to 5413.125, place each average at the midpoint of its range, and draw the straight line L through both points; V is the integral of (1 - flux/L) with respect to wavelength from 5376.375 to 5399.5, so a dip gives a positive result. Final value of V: -0.4 AA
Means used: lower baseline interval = 21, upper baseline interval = 20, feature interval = 20.9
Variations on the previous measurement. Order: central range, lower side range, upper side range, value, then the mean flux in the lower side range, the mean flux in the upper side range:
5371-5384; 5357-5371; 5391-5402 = -0.4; 21.1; 20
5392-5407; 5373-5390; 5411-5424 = 1.0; 21.4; 20.9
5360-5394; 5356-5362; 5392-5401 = -0.3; 21.7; 20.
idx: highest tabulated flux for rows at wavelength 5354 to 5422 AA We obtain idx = 21.92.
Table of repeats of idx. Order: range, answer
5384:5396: 21.51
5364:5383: 21.55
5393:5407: 20.09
